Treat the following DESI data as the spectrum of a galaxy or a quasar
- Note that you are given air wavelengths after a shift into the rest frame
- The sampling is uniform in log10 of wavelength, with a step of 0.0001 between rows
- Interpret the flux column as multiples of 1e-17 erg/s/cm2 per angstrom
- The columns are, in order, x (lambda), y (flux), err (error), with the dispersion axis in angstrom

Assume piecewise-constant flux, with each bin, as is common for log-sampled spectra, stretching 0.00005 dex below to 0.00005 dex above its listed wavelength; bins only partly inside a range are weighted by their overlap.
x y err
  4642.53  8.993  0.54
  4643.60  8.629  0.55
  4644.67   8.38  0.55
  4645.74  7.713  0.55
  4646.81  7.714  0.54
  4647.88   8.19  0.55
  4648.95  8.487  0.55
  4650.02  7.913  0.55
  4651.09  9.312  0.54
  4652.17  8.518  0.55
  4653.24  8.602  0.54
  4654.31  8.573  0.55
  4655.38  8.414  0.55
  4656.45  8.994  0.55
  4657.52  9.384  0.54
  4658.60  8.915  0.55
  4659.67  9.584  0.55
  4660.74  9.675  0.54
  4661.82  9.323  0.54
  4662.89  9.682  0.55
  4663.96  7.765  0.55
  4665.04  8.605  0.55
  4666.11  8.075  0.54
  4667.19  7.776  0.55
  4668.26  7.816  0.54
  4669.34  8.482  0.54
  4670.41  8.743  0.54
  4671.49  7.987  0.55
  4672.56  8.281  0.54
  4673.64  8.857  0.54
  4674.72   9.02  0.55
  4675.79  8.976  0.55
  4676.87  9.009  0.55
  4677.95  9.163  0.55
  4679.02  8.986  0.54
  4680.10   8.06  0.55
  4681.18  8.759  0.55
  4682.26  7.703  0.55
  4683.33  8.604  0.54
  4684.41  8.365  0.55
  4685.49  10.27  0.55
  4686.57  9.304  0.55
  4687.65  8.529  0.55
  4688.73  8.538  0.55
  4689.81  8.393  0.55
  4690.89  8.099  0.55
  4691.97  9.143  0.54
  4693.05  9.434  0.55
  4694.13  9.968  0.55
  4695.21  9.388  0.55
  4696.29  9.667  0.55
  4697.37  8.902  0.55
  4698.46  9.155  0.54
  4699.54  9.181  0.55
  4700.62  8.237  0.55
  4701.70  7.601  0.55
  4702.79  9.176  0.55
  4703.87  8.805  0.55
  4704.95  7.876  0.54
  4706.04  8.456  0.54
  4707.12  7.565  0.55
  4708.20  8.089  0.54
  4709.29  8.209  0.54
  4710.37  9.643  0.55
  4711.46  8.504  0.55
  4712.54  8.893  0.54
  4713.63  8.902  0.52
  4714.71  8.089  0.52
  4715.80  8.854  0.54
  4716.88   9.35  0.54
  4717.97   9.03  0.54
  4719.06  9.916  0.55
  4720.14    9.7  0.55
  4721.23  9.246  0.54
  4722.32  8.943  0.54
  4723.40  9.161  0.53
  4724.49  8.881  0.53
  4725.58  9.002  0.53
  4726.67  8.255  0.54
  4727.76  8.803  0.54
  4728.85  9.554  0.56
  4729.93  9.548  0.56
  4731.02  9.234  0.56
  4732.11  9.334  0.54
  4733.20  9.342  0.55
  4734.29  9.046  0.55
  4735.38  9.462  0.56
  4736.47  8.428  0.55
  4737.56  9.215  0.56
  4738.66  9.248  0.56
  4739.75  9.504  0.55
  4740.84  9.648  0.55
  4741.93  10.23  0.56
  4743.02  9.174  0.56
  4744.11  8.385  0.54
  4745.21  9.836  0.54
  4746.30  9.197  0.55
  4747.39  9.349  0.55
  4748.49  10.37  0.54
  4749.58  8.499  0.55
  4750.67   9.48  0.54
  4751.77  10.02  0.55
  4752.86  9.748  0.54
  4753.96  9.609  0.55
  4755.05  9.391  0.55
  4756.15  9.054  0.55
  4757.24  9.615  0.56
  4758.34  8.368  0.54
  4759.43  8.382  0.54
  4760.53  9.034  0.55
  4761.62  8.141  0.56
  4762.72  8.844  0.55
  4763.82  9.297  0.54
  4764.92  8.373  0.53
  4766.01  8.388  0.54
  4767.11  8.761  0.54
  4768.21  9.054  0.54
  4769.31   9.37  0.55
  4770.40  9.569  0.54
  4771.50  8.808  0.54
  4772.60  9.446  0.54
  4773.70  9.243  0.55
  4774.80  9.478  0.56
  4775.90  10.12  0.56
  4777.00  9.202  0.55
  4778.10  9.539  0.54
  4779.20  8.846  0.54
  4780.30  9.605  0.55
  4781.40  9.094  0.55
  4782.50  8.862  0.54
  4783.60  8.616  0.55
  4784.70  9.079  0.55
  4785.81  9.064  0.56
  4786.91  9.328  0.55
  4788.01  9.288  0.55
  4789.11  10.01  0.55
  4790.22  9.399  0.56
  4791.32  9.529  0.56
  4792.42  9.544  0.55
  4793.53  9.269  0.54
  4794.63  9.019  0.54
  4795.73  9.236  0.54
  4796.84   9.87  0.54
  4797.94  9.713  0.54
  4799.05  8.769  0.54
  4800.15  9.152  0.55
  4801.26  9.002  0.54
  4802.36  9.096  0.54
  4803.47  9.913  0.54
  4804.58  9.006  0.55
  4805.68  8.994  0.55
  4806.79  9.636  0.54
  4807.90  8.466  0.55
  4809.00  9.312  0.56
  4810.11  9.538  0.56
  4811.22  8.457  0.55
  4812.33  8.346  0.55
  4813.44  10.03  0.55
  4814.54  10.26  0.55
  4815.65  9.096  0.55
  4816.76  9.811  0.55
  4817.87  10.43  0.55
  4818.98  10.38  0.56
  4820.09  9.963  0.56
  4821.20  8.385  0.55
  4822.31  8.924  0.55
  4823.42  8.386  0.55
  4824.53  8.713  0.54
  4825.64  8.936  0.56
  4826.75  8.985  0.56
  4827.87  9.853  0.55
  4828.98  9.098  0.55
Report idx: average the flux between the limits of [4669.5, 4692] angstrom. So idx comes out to 8.69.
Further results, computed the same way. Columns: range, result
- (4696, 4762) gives 9.04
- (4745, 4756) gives 9.52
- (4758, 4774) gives 8.88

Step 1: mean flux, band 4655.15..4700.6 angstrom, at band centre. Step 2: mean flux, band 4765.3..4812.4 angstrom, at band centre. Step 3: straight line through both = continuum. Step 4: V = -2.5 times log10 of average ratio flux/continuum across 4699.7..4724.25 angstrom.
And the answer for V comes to 0.025 mag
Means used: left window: 8.83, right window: 9.22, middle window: 8.75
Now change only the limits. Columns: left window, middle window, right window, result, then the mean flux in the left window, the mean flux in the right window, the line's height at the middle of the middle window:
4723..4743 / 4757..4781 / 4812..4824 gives 0.03 mag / 9.21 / 9.48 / 9.33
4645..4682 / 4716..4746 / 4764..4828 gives -0.04 mag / 8.62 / 9.25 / 8.94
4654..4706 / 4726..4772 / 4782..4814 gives -0.02 mag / 8.77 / 9.23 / 9.04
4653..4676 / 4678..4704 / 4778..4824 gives 0.00 mag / 8.7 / 9.29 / 8.82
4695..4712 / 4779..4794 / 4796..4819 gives 0.00 mag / 8.64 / 9.37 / 9.22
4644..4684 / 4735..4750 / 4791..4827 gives -0.04 mag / 8.59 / 9.28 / 8.97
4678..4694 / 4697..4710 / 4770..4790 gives 0.05 mag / 8.78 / 9.29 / 8.87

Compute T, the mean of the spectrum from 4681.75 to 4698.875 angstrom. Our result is 8.97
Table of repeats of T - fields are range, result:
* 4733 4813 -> 9.21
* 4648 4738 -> 8.83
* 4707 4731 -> 8.95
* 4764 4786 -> 9.13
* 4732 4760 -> 9.3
